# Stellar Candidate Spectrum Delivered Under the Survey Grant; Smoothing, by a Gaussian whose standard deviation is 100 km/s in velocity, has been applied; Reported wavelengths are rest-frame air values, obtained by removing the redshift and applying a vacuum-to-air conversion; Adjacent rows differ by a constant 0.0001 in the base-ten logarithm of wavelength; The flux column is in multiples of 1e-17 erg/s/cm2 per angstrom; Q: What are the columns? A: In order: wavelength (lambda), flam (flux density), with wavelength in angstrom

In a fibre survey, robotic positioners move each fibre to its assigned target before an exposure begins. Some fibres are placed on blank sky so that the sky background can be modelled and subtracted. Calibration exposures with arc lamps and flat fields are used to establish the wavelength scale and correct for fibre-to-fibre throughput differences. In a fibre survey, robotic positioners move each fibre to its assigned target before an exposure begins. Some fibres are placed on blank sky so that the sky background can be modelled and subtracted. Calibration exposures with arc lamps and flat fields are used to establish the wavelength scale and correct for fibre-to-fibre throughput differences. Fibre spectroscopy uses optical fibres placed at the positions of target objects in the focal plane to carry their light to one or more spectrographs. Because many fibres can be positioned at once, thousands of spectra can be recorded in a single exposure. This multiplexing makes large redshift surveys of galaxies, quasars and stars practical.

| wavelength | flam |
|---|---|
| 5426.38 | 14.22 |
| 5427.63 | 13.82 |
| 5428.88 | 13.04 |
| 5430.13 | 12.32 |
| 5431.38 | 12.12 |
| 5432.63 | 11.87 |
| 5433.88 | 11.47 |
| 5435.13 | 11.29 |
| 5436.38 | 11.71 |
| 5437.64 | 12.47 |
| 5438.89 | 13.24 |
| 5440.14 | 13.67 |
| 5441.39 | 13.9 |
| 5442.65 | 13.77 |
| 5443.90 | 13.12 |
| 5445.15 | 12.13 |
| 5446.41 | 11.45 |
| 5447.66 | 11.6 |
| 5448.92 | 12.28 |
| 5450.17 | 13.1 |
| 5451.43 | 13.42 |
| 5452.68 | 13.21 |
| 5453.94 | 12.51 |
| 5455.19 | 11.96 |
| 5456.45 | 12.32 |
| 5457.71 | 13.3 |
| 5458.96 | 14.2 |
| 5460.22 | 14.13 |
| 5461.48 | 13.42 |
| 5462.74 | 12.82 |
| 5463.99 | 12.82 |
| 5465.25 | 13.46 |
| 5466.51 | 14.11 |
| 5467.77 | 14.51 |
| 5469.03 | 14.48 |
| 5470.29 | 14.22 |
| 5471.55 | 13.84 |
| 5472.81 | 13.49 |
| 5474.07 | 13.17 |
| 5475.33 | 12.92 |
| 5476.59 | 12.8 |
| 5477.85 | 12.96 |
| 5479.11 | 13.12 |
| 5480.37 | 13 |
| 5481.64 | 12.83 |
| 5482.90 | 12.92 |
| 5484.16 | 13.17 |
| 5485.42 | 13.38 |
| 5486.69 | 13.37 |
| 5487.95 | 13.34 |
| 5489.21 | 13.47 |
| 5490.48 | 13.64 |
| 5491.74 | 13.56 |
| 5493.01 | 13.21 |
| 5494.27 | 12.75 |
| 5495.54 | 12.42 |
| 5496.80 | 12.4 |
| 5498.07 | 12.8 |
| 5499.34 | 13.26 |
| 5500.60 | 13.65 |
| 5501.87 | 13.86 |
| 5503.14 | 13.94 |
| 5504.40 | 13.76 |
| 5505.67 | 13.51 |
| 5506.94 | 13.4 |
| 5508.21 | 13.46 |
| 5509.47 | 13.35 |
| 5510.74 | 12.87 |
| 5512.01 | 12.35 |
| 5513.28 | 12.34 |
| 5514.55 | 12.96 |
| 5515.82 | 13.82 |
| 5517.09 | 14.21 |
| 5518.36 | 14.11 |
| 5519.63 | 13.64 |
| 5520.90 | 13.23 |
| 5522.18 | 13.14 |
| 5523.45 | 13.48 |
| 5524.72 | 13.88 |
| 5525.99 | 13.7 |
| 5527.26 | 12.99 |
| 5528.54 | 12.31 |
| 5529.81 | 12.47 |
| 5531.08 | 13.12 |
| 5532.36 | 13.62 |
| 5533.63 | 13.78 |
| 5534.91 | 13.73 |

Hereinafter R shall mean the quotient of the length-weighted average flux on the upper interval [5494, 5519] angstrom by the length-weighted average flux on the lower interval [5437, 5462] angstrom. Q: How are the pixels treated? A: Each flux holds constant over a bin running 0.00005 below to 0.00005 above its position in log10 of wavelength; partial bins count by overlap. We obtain 1.02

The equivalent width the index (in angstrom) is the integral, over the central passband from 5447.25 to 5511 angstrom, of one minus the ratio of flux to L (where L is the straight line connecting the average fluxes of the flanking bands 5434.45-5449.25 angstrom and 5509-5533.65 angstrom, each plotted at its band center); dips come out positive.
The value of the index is -1.9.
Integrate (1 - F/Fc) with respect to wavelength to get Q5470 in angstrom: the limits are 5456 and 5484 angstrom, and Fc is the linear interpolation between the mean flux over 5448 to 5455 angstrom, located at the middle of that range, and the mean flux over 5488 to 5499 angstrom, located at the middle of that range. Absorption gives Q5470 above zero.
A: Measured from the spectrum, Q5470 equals -1.1 angstrom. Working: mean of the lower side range 12.8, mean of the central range 13.4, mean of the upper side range 13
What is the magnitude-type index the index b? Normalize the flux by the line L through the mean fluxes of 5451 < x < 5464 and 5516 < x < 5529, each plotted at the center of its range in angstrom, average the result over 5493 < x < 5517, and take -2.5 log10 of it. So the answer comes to 0.02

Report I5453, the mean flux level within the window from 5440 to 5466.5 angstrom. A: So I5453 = 13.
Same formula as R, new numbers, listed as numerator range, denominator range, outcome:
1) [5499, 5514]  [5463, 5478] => 0.98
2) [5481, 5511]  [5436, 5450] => 1.05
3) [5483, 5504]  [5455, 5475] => 0.98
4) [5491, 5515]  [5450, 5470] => 0.98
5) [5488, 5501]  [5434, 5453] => 1.04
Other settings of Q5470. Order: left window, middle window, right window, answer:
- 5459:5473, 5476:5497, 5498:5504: 0.9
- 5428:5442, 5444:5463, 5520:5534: -0.2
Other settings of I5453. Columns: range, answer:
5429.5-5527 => 13.1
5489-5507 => 13.3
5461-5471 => 13.7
